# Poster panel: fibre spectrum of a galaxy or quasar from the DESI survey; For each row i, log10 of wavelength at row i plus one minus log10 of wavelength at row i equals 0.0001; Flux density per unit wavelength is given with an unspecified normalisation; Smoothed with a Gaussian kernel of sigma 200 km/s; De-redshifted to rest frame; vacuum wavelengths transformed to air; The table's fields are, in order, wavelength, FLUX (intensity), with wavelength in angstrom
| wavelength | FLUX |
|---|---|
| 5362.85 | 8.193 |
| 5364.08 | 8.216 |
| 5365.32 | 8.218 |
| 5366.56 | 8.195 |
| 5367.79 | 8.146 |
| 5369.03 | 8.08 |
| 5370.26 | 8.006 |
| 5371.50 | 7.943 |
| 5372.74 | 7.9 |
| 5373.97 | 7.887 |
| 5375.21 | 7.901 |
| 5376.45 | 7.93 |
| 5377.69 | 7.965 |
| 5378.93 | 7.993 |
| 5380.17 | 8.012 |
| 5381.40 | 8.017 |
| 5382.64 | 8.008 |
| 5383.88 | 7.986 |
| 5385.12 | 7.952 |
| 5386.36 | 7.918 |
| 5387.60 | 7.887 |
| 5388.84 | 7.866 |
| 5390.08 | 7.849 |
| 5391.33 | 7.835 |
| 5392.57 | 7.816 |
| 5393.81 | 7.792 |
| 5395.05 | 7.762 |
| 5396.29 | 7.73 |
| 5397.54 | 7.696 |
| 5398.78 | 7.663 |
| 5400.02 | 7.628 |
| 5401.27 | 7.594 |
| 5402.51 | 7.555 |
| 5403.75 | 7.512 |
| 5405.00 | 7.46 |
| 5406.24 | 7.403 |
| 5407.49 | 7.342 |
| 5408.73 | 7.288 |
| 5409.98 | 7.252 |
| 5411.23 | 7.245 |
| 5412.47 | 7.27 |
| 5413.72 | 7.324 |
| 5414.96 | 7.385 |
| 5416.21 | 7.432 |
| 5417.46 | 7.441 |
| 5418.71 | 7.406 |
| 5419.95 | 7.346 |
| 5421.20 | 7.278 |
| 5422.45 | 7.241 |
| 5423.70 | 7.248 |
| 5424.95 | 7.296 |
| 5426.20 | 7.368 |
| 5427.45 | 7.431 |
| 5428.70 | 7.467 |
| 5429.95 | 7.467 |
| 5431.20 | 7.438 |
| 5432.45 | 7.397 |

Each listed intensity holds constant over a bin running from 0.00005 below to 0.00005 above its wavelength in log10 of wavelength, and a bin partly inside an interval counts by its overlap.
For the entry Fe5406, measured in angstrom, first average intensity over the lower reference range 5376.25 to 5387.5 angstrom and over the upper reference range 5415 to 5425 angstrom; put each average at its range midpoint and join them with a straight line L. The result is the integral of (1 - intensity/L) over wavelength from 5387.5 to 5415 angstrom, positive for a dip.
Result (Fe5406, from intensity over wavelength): 0.3 angstrom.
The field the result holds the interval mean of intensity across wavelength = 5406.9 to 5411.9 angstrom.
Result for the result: 7.29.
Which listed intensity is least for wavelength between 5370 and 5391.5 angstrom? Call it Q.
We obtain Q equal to 7.835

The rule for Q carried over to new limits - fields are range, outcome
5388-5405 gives 7.46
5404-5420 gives 7.245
